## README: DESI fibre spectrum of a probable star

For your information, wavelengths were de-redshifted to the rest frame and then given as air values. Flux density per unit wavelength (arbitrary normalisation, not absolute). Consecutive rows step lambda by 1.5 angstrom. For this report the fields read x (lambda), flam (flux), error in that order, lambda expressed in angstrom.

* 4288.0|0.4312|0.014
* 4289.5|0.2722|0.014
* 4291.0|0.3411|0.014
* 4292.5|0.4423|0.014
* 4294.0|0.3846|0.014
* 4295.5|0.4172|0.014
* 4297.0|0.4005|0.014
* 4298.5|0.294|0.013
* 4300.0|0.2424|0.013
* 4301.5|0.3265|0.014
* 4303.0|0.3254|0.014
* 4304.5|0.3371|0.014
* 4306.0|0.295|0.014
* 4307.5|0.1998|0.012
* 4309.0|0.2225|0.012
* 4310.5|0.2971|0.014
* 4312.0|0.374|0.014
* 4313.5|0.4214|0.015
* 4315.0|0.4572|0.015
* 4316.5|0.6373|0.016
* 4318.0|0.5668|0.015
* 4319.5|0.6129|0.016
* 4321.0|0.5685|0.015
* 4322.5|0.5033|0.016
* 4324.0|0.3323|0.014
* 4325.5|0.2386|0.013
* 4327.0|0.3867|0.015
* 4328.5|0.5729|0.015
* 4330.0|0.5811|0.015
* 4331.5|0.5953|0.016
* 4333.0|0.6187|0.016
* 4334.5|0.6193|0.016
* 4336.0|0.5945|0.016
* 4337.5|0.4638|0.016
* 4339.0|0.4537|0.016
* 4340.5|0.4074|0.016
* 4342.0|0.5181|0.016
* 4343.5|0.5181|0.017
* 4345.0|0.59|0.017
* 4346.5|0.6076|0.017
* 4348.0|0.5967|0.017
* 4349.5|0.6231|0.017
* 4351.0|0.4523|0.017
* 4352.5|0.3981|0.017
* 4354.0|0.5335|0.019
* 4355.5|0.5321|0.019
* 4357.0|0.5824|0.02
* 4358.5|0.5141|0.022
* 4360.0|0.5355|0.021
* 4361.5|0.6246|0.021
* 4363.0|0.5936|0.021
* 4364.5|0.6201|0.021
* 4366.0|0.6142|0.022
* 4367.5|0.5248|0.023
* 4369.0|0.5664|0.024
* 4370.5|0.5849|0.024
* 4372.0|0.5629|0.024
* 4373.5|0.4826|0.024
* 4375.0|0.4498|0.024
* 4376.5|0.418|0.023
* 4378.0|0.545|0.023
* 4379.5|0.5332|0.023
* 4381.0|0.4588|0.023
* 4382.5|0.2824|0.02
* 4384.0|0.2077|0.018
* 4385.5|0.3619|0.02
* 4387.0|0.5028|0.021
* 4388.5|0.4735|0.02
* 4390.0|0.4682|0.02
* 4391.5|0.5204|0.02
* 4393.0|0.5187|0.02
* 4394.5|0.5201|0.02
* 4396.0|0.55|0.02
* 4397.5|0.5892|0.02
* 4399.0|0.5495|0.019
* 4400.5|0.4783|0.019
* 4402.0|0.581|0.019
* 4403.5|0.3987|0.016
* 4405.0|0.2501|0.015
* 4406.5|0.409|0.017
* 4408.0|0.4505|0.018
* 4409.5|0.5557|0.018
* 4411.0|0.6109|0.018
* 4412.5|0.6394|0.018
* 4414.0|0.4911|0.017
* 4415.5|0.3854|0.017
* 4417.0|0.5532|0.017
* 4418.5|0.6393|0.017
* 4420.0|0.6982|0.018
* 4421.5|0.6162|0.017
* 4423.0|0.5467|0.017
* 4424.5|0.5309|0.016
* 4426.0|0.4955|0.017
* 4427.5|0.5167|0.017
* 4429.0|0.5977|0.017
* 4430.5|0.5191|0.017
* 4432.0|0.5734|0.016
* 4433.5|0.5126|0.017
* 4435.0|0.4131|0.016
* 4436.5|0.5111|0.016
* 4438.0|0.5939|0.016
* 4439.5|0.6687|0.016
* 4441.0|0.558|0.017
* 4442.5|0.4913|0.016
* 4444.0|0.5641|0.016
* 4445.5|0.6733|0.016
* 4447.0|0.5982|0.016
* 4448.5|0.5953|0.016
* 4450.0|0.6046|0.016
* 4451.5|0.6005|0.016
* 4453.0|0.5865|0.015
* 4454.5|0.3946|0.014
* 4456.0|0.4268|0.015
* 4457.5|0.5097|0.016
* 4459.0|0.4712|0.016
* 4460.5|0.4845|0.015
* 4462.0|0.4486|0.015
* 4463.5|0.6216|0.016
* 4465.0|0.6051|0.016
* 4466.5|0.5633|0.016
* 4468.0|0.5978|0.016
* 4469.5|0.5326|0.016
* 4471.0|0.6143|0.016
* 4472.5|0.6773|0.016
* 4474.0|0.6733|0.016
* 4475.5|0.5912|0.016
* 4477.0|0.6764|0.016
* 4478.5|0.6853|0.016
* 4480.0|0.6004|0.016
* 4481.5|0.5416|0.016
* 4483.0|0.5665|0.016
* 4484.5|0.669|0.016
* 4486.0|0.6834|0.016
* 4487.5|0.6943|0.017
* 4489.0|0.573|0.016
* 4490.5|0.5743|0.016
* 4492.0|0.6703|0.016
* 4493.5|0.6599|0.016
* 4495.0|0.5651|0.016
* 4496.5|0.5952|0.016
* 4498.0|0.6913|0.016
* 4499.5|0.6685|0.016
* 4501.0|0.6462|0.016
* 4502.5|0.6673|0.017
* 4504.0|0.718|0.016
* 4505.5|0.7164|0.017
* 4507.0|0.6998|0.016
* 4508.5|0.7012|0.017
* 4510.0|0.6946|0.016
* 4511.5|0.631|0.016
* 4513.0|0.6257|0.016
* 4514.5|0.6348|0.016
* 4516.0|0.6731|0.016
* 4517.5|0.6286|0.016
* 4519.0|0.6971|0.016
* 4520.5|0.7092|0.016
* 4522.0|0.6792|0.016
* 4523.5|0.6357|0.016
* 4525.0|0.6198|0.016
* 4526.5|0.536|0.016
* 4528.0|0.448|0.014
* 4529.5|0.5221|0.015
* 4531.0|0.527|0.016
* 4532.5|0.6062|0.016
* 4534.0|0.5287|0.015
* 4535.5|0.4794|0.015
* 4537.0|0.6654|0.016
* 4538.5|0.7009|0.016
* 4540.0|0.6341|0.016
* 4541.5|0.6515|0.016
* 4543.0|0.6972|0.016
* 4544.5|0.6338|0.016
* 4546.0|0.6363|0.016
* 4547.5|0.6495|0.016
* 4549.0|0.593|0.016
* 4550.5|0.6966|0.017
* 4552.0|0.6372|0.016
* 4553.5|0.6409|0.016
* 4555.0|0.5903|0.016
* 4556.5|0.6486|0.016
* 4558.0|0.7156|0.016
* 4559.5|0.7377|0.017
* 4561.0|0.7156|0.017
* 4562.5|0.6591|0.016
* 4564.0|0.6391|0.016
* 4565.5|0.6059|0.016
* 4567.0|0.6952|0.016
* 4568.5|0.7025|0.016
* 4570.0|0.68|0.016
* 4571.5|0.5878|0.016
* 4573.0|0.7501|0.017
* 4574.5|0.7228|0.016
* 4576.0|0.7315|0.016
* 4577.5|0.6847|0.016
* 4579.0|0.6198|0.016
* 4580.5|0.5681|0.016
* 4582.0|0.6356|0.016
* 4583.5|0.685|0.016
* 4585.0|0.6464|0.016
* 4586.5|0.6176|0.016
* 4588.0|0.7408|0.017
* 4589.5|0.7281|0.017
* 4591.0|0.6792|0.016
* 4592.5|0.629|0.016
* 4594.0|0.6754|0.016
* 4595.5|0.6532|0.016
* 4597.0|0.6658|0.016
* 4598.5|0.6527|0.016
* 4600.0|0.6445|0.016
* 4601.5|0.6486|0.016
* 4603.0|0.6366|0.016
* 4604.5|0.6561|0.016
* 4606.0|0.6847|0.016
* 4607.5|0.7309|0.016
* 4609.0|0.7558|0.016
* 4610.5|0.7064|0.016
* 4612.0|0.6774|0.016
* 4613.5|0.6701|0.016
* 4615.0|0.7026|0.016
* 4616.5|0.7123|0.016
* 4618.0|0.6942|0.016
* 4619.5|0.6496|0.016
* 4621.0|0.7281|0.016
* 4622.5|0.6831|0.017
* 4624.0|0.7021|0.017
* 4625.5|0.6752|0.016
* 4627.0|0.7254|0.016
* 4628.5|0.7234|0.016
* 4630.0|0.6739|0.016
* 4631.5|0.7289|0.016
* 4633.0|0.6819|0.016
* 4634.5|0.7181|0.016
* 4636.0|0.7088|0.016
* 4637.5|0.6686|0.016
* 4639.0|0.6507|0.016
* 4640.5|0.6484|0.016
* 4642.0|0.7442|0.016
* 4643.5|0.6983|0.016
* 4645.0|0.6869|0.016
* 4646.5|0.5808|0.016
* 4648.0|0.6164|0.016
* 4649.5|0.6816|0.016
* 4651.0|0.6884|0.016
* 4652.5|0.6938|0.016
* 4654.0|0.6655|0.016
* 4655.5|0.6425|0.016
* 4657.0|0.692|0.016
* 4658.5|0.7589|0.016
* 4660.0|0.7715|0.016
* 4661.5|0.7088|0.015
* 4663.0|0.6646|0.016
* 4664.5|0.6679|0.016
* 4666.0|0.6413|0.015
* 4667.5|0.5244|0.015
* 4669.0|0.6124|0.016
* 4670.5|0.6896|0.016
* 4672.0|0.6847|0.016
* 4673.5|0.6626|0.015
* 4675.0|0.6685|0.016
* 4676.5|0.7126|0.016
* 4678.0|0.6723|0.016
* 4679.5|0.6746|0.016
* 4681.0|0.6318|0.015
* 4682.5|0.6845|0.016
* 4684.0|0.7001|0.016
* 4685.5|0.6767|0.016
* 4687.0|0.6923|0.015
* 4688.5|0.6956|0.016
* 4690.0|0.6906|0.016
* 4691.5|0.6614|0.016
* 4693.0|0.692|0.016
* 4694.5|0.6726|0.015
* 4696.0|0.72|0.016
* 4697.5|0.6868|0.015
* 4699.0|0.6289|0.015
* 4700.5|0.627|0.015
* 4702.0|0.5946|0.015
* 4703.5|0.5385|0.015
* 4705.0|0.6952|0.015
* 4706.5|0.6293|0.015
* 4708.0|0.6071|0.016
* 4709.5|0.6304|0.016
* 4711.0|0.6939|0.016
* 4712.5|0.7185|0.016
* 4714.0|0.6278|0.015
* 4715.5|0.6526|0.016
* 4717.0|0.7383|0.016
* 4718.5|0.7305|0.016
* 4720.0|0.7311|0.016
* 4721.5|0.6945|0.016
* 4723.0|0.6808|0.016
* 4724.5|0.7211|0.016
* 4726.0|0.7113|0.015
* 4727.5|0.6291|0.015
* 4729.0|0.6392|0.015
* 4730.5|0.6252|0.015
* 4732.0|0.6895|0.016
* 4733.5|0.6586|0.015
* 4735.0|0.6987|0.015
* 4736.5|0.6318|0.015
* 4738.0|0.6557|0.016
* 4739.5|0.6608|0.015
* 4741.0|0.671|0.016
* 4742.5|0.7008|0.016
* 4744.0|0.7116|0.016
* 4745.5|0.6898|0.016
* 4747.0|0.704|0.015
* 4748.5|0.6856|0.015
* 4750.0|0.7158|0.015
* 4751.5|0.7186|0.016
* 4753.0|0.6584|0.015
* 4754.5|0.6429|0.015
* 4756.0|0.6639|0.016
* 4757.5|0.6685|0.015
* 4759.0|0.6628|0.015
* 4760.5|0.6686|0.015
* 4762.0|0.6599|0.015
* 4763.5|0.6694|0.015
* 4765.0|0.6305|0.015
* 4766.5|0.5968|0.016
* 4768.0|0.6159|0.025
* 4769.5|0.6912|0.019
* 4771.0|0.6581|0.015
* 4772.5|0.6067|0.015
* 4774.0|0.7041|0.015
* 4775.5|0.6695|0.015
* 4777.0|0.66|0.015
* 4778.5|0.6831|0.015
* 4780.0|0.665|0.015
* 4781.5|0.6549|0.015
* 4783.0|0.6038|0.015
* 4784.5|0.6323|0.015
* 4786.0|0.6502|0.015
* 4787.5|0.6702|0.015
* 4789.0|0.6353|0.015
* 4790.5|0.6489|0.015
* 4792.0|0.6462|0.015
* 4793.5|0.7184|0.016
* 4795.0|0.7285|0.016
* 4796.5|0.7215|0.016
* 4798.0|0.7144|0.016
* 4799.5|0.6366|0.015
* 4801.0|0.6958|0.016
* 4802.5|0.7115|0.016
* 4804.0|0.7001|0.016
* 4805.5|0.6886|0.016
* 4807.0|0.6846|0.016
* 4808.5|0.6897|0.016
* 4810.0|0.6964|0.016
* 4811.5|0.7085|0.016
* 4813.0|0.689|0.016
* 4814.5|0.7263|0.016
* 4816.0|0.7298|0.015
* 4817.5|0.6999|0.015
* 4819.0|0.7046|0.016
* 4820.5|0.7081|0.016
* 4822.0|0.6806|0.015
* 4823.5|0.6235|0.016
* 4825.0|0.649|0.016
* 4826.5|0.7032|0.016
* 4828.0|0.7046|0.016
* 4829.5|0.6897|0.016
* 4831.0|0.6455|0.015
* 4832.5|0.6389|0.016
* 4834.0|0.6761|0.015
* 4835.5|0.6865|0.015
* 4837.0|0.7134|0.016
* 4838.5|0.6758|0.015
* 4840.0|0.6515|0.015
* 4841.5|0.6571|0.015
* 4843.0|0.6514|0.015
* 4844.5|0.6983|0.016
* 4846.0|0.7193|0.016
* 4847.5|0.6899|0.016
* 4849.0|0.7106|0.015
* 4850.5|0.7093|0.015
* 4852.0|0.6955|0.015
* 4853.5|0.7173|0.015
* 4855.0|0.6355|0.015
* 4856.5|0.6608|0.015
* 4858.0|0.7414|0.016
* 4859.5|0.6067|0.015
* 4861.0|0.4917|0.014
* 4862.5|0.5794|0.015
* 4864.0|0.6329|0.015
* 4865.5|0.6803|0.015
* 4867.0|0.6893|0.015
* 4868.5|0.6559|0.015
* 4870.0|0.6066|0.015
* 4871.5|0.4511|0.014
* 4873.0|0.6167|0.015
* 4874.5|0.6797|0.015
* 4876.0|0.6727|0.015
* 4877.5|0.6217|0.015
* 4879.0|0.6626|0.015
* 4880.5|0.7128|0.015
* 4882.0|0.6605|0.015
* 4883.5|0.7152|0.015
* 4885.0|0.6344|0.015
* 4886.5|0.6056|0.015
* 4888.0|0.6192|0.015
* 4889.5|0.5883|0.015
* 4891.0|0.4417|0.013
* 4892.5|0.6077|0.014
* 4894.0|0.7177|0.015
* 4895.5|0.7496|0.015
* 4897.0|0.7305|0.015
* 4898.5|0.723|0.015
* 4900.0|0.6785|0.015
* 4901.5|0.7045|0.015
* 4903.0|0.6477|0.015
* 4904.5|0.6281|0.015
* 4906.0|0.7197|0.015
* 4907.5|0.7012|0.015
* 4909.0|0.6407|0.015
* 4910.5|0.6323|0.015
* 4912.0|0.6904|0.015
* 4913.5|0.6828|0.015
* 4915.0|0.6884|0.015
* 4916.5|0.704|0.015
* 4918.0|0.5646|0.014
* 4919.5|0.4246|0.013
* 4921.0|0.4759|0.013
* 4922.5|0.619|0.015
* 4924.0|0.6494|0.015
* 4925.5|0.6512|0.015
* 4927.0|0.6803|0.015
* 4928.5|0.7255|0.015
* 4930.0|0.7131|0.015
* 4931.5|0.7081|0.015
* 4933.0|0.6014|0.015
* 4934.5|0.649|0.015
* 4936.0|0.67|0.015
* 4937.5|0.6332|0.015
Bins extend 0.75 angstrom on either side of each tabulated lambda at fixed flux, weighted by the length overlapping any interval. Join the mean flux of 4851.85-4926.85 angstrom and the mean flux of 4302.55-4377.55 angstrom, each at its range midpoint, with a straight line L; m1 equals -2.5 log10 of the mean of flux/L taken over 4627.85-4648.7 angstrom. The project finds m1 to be -0.18 mag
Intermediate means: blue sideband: 0.495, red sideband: 0.642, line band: 0.681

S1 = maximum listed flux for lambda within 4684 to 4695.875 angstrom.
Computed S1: 0.7001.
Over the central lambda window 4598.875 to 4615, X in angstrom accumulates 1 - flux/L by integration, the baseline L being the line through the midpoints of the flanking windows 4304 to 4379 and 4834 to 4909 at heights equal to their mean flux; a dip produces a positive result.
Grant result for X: -2.9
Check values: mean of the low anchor 0.5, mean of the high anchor 0.658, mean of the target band 0.681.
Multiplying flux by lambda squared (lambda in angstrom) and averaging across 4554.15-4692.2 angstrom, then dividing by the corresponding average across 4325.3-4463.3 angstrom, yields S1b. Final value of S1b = 1.4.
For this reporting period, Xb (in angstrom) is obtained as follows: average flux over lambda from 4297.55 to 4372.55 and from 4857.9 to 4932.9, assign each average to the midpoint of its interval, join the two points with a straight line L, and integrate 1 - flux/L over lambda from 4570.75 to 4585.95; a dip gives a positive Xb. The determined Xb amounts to -3.0 angstrom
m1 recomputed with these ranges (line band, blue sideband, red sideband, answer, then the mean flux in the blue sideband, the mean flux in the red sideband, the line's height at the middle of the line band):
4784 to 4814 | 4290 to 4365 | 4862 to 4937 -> -0.12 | 0.466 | 0.646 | 0.615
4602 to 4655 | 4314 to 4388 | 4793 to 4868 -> -0.13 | 0.513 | 0.681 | 0.61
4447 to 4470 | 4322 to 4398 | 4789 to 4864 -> 0.01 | 0.508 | 0.68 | 0.545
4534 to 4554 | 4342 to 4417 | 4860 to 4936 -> -0.16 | 0.508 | 0.643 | 0.551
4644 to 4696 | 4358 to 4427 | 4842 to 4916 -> -0.14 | 0.511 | 0.657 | 0.594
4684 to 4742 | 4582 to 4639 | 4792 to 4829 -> 0.03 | 0.684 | 0.695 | 0.69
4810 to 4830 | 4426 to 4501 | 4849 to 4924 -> -0.10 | 0.582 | 0.644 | 0.634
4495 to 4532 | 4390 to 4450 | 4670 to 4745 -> -0.10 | 0.538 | 0.672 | 0.581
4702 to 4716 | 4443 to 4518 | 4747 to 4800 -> 0.02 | 0.611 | 0.665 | 0.653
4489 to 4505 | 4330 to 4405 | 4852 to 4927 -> -0.18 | 0.515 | 0.642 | 0.547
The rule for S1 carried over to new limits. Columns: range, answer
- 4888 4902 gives 0.7496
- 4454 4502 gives 0.6943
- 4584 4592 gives 0.7408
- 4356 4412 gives 0.6246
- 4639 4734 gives 0.7715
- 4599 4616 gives 0.7558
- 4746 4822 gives 0.7298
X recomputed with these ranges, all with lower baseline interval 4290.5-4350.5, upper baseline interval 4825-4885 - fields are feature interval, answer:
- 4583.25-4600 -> -3.4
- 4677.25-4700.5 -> -3.2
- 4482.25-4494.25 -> -2.8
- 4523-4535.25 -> -0.4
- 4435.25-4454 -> -3.0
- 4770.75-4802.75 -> -1.7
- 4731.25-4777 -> -3.5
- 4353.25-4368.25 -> -3.3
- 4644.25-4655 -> -1.5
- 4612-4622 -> -2.2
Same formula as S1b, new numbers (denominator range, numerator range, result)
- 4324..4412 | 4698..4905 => 1.59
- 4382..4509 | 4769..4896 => 1.40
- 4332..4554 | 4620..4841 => 1.35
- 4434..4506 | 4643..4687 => 1.23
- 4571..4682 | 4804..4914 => 1.09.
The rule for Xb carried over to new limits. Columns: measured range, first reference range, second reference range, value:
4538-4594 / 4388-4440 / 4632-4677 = -4.03 angstrom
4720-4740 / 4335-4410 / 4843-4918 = -1.95 angstrom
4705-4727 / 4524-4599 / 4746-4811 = -0.68 angstrom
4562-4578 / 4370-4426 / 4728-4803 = -2.80 angstrom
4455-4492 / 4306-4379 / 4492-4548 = 0.87 angstrom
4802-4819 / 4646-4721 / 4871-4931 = -1.20 angstrom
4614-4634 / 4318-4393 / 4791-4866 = -3.03 angstrom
